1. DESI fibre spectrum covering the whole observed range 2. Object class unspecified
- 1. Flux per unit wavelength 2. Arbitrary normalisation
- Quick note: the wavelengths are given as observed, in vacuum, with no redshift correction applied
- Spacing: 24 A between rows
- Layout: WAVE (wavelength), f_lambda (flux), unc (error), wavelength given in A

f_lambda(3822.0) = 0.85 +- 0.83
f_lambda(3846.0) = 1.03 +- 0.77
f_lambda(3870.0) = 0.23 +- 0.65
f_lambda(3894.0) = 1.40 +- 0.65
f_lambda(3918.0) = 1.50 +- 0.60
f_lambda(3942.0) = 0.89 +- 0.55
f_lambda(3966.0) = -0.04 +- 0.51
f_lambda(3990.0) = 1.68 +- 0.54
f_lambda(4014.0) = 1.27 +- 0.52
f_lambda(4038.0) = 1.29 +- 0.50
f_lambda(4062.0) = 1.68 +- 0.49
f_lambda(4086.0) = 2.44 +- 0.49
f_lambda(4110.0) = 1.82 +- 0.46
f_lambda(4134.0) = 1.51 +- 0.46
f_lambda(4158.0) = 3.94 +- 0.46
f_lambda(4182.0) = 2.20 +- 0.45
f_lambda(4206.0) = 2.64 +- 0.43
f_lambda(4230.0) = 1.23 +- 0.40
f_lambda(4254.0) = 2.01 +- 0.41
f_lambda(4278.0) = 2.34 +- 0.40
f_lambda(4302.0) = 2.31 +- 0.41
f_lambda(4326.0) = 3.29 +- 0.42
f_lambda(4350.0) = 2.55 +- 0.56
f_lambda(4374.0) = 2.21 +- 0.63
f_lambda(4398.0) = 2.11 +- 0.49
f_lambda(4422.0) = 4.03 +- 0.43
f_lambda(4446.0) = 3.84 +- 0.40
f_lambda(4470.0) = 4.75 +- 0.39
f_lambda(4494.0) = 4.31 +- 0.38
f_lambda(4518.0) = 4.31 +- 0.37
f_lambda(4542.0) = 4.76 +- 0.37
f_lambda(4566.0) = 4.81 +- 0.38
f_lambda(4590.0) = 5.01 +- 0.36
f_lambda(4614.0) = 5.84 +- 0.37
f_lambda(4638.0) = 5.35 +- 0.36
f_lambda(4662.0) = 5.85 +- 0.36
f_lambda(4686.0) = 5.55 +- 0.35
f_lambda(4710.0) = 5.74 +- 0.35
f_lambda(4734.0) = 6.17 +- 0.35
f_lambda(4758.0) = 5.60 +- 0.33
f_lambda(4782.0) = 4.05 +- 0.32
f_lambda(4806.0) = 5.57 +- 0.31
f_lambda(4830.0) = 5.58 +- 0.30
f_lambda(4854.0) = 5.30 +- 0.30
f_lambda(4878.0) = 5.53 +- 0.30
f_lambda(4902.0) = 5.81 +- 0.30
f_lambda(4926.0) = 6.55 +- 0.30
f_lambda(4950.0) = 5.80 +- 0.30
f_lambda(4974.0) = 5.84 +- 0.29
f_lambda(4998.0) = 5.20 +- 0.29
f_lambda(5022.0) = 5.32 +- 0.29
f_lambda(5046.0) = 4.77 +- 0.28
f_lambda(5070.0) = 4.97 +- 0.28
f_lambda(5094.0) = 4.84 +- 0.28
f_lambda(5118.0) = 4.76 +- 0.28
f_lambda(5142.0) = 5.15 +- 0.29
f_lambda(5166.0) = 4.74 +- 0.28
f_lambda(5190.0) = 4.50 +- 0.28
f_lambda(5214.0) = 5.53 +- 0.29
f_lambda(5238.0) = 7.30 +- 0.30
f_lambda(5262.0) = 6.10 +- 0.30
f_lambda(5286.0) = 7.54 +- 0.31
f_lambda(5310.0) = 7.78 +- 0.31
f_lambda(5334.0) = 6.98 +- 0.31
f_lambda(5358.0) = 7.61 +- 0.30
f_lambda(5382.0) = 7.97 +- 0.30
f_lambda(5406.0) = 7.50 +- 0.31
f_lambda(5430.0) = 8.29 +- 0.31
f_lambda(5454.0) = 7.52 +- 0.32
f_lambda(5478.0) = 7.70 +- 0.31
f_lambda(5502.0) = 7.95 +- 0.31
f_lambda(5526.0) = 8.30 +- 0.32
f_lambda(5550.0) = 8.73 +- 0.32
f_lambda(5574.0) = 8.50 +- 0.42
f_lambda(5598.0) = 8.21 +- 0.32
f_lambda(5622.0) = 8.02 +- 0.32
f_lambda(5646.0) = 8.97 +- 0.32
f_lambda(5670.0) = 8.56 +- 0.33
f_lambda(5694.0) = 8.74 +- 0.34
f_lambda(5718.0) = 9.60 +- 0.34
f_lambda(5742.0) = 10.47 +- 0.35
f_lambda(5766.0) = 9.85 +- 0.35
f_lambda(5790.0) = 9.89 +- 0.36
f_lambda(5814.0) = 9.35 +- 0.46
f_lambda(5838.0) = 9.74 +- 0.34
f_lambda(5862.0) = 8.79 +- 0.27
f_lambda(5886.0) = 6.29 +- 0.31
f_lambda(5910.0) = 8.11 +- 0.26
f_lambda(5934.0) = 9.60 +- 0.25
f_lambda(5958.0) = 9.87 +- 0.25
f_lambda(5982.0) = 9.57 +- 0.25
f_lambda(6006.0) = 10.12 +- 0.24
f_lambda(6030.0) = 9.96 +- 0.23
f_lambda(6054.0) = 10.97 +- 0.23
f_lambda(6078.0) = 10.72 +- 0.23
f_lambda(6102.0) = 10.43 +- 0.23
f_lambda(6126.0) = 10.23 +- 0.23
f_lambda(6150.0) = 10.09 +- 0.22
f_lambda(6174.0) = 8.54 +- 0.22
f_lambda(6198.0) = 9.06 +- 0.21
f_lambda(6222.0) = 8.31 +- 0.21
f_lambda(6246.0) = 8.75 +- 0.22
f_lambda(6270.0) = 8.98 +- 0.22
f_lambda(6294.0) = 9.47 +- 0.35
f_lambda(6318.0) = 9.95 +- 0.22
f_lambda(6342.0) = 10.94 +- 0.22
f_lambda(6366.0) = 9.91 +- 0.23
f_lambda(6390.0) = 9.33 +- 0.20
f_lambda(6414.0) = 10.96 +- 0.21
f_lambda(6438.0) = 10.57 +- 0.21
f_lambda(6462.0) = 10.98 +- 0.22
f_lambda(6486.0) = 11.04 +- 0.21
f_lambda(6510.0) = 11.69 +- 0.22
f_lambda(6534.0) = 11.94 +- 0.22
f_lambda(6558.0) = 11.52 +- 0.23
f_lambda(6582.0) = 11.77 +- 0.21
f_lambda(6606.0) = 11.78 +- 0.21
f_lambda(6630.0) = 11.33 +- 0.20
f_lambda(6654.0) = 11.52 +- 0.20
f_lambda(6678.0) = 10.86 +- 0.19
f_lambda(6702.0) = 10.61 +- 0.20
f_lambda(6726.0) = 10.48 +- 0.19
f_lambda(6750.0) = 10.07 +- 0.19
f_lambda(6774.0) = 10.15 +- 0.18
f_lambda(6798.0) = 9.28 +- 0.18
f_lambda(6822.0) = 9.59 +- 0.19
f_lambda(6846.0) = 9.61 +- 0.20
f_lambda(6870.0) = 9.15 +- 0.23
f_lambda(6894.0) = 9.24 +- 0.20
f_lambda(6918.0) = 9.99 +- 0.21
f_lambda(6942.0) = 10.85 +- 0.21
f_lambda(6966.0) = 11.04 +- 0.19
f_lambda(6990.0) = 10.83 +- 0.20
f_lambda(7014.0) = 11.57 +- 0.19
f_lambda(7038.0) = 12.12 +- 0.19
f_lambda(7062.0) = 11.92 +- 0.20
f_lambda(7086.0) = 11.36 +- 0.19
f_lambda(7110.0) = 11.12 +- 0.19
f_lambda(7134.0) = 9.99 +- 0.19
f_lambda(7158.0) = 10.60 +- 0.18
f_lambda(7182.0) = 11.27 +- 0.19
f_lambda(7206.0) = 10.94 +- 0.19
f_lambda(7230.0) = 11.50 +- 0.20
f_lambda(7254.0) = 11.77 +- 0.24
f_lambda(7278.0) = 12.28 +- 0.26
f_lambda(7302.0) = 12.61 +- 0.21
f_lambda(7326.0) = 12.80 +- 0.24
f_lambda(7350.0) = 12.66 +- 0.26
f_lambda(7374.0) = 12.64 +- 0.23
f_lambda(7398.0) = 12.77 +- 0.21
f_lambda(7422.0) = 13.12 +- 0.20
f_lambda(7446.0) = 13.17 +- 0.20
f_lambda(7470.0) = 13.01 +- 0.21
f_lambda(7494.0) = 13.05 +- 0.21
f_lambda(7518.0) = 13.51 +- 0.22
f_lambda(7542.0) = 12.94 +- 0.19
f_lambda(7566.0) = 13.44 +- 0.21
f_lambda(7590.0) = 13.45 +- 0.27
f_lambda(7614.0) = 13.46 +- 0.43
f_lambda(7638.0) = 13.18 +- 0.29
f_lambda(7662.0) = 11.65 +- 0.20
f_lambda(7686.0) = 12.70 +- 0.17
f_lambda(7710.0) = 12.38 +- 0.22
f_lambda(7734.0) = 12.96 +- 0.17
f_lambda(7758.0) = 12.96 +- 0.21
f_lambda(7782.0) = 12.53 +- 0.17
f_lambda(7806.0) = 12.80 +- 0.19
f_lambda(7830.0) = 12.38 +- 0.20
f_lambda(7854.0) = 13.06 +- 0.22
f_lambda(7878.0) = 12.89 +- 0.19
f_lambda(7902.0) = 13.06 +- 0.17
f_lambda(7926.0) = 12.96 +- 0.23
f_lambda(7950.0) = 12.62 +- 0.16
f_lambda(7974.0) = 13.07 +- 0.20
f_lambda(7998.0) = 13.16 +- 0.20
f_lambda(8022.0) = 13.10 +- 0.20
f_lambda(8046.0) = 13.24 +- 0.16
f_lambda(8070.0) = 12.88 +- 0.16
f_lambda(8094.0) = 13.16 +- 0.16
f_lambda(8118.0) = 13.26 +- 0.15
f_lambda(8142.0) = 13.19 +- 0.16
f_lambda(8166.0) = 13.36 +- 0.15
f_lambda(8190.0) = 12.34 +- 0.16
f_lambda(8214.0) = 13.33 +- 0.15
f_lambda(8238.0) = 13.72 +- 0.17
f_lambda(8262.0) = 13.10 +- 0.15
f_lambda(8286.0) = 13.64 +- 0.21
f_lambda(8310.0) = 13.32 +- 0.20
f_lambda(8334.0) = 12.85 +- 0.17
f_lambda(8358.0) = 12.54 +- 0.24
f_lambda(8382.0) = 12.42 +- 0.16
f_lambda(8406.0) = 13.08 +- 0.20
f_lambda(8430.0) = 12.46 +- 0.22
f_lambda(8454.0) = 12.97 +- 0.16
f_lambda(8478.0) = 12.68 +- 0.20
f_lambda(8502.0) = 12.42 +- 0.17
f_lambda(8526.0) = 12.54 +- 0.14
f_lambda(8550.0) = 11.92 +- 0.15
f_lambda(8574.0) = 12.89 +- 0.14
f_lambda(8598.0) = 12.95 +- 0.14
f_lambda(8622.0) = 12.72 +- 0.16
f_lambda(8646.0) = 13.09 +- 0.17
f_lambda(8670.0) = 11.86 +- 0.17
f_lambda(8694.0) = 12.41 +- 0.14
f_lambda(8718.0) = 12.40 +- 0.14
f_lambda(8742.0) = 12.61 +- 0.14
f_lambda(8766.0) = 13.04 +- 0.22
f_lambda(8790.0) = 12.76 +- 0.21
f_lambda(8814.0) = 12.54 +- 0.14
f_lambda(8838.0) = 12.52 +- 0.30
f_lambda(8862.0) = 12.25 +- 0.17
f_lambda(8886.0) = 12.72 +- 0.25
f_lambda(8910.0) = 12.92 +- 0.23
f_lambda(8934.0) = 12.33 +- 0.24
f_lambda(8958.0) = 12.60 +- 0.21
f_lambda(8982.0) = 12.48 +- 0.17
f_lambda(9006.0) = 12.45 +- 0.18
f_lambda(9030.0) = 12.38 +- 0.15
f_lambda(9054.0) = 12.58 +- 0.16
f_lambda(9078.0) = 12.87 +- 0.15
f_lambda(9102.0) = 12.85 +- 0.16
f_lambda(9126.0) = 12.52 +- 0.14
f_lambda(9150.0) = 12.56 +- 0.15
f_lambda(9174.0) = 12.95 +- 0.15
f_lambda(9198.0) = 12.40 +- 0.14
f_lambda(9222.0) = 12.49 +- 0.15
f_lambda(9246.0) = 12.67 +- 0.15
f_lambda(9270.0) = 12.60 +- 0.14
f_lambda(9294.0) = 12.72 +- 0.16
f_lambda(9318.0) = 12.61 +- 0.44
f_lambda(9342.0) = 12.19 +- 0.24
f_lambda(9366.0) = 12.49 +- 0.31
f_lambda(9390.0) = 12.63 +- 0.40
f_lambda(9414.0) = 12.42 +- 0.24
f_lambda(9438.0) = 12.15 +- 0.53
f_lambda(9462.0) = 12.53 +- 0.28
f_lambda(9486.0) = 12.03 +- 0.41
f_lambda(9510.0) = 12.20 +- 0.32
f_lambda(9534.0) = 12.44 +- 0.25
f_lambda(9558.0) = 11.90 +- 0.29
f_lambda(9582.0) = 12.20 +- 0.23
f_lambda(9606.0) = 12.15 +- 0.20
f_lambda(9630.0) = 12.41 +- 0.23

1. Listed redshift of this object 0.000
